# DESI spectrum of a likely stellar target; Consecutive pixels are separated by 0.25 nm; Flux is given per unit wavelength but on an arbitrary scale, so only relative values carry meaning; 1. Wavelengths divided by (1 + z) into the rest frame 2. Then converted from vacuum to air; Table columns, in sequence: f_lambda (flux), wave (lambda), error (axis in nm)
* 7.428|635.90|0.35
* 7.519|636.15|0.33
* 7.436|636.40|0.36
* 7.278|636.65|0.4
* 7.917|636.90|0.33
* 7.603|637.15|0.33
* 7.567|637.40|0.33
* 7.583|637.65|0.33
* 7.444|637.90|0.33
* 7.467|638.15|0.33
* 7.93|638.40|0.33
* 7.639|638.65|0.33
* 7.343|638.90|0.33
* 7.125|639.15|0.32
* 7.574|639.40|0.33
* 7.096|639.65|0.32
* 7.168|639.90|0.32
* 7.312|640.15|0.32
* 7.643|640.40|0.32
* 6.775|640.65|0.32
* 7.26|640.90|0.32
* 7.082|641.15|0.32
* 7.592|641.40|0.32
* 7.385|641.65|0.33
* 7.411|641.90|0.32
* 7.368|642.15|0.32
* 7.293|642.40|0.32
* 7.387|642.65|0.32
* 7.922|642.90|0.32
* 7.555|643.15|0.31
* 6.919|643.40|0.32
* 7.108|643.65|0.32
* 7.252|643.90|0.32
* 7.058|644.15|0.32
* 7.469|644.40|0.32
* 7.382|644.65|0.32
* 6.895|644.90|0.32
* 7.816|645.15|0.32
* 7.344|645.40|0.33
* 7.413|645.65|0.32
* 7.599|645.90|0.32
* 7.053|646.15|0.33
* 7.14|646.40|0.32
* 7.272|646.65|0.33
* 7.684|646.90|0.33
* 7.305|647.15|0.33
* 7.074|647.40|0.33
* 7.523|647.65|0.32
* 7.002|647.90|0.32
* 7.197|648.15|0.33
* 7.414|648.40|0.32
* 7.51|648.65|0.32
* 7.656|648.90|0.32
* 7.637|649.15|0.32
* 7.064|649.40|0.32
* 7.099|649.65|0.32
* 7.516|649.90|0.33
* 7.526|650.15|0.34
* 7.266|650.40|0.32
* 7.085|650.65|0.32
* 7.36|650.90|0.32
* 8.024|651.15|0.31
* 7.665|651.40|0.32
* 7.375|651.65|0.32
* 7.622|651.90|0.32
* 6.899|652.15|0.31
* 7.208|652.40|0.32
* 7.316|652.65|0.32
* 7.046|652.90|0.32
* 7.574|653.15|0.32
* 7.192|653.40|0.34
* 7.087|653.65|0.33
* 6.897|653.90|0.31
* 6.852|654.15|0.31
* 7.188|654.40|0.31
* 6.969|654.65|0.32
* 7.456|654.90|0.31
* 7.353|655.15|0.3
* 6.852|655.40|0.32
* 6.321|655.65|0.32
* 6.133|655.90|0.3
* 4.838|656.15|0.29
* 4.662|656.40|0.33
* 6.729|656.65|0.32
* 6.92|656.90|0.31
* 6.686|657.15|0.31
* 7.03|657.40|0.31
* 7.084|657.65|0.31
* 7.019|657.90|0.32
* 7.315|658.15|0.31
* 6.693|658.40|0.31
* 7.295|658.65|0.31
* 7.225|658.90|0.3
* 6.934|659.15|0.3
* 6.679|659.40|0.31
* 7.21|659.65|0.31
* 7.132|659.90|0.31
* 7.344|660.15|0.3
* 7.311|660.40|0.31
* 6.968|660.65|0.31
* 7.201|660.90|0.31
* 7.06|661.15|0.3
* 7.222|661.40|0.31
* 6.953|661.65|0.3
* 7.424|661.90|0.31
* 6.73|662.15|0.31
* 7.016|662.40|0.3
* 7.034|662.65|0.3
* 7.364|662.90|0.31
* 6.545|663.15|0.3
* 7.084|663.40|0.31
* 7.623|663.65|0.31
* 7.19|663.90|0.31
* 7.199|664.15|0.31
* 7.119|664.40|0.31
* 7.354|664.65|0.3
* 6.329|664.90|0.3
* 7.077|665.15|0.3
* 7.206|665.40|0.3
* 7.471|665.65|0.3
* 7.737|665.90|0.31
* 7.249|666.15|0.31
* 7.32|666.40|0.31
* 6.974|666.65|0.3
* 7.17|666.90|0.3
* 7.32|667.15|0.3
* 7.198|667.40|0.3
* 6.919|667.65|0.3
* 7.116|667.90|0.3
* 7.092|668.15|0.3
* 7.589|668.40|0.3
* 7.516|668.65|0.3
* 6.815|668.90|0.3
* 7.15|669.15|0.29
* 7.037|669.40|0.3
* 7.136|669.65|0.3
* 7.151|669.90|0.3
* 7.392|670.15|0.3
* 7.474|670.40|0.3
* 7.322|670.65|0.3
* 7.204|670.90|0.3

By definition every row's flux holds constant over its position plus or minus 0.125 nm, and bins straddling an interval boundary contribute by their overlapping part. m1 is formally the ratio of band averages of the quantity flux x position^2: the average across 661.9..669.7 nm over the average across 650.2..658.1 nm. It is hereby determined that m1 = 1.06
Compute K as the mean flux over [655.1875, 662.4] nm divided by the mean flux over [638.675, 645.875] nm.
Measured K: 0.93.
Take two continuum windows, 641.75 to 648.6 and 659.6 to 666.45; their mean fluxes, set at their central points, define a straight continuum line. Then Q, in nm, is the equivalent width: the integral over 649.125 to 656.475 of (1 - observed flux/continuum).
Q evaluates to 0.22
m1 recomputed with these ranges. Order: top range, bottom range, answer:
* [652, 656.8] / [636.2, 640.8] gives 0.96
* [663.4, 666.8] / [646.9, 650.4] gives 1.03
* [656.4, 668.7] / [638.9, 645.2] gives 1.03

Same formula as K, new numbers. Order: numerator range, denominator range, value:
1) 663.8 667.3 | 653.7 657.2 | 1.10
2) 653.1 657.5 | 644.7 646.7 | 0.91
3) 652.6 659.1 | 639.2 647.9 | 0.93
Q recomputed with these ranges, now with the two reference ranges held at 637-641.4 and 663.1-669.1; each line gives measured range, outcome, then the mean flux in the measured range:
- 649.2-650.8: 0.007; 7.28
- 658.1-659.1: 0.019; 7.1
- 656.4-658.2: 0.114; 6.79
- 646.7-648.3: 0.007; 7.3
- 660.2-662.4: 0.034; 7.11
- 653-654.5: 0.031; 7.13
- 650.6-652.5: -0.031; 7.42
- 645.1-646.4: -0.009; 7.39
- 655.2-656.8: 0.277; 6.01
